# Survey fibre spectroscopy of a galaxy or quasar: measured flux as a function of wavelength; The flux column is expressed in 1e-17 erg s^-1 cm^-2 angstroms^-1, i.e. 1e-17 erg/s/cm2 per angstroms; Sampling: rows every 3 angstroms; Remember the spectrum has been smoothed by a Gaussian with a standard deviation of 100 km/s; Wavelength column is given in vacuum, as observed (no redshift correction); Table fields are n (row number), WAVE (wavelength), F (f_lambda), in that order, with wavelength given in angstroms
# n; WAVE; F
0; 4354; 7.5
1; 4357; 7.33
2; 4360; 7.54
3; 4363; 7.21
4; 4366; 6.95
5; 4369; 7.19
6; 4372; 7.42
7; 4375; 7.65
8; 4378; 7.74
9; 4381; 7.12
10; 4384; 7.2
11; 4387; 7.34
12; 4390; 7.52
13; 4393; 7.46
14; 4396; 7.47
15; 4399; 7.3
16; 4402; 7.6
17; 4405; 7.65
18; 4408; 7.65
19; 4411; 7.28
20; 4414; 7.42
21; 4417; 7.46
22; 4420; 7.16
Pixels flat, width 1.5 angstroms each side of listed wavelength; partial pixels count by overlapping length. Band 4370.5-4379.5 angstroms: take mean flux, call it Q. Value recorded 7.6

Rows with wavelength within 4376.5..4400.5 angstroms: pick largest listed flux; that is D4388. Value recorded 7.74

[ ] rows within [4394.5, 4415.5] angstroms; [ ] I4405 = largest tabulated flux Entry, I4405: 7.65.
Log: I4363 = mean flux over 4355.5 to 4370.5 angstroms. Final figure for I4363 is 7.24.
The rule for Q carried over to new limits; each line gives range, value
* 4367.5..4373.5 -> 7.3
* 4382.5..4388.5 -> 7.27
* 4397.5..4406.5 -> 7.52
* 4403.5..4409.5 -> 7.65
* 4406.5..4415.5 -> 7.45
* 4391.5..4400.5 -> 7.41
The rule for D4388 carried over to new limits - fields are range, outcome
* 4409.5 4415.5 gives 7.42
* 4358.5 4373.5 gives 7.54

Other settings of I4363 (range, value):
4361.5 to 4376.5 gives 7.28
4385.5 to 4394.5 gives 7.44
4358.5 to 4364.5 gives 7.38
